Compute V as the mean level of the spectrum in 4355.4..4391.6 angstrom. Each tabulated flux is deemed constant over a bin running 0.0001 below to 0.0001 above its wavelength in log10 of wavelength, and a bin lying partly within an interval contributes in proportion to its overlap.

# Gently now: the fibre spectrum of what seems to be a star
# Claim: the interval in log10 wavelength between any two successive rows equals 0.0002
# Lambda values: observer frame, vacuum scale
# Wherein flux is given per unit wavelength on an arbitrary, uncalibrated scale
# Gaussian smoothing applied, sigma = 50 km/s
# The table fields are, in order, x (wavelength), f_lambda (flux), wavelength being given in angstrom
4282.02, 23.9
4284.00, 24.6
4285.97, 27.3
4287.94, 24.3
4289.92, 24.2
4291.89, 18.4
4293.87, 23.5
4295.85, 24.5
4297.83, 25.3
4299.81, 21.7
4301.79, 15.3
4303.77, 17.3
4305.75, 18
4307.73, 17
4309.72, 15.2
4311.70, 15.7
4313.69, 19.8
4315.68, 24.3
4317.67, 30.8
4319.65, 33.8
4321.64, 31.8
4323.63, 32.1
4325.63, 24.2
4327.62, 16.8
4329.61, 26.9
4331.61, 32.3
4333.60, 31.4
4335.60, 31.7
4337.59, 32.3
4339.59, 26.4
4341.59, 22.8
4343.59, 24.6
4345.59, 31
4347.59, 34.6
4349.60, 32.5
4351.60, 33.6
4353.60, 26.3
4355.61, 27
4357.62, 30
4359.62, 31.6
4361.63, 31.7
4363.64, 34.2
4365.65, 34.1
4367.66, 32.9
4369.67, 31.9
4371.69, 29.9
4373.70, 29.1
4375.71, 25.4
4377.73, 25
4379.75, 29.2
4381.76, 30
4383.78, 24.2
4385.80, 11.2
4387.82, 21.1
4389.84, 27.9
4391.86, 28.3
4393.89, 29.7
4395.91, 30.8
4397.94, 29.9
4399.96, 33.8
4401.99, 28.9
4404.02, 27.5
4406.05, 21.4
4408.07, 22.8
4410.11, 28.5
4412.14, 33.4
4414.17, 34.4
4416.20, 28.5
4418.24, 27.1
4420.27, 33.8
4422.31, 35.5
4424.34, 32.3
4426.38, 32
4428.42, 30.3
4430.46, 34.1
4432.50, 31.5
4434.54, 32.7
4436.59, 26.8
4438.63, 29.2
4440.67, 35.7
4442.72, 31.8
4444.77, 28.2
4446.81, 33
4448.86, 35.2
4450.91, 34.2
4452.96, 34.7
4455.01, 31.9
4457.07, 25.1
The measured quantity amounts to 28.2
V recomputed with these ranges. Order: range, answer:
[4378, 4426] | 28.3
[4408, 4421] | 30.2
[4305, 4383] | 27.9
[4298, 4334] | 23.5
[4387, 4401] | 28.9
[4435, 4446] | 30.5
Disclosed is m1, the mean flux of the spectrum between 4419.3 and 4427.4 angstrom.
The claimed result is 33.4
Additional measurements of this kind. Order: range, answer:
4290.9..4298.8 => 22.9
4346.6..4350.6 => 33.5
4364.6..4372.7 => 32.2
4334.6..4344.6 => 27.6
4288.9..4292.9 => 21.3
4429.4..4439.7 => 30.9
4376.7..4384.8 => 27.1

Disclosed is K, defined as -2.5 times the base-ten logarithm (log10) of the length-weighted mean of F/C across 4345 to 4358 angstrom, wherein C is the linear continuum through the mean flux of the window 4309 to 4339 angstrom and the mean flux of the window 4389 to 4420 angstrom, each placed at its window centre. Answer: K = -0.12 mag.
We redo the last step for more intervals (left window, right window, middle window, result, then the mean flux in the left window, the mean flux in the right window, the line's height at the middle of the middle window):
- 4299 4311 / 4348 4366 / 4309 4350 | -0.145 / 17.3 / 31.2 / 23.9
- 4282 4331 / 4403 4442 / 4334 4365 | -0.166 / 23.1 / 30.4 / 25.8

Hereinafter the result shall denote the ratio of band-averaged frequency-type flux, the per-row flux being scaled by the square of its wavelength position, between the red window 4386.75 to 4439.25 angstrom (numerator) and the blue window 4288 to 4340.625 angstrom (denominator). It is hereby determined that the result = 1.28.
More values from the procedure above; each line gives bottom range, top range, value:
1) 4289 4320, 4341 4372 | 1.47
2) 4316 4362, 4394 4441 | 1.08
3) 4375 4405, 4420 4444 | 1.21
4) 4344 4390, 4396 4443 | 1.08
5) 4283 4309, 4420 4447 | 1.57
